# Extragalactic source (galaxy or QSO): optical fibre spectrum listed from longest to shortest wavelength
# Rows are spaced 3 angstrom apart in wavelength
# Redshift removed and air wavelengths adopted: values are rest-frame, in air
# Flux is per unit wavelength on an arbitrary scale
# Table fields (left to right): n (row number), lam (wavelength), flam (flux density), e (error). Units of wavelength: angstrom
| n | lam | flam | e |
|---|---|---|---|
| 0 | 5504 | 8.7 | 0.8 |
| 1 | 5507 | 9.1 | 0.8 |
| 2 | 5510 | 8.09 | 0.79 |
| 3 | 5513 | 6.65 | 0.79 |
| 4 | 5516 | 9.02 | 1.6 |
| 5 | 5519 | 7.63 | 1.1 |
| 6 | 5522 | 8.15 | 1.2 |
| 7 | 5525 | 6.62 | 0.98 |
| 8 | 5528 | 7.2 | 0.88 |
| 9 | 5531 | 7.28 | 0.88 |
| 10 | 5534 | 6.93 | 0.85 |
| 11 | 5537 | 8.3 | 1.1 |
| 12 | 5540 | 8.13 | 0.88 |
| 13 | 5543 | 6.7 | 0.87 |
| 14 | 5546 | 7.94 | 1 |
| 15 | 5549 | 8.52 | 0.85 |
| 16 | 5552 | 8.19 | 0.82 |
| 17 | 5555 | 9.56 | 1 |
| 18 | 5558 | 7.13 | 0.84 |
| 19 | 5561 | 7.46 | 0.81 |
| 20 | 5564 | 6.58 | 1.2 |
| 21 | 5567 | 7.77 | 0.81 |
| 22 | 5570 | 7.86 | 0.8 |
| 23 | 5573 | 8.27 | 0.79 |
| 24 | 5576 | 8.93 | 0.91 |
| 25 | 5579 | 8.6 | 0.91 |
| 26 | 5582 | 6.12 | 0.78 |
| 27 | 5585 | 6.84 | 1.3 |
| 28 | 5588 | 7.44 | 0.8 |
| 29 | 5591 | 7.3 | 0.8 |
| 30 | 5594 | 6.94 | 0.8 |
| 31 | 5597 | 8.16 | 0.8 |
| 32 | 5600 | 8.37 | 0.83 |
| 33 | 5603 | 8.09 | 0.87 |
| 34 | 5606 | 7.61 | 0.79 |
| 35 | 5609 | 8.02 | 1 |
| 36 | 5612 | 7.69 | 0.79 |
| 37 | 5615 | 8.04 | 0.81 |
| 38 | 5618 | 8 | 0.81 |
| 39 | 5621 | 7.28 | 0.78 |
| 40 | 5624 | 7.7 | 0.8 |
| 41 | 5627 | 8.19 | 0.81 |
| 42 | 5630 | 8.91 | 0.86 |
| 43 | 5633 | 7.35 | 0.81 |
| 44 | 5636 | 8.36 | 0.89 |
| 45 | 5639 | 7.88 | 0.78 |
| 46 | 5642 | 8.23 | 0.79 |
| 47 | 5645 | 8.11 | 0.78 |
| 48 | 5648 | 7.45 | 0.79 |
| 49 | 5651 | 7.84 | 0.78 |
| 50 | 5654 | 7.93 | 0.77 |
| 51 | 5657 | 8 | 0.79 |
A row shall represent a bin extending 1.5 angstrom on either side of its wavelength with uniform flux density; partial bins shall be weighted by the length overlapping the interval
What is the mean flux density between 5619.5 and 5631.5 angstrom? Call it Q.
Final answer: 8.02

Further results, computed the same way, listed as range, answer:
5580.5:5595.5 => 6.93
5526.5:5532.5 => 7.24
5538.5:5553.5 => 7.9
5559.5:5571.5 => 7.42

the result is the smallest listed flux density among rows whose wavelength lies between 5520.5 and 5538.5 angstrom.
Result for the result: 6.62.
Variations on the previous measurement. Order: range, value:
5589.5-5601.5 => 6.94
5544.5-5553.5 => 7.94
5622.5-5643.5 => 7.35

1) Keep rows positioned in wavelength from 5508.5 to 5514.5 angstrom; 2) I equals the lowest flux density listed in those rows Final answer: 6.65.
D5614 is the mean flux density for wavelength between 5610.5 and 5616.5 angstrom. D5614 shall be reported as 7.86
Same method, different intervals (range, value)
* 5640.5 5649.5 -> 7.93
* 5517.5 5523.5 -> 7.89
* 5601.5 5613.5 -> 7.85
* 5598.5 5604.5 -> 8.23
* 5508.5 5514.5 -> 7.37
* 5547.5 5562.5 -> 8.17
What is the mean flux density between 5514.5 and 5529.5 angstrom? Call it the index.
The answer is 7.72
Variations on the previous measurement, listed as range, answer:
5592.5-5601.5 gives 7.82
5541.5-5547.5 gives 7.32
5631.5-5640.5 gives 7.86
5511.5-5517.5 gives 7.84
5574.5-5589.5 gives 7.59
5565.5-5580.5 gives 8.29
